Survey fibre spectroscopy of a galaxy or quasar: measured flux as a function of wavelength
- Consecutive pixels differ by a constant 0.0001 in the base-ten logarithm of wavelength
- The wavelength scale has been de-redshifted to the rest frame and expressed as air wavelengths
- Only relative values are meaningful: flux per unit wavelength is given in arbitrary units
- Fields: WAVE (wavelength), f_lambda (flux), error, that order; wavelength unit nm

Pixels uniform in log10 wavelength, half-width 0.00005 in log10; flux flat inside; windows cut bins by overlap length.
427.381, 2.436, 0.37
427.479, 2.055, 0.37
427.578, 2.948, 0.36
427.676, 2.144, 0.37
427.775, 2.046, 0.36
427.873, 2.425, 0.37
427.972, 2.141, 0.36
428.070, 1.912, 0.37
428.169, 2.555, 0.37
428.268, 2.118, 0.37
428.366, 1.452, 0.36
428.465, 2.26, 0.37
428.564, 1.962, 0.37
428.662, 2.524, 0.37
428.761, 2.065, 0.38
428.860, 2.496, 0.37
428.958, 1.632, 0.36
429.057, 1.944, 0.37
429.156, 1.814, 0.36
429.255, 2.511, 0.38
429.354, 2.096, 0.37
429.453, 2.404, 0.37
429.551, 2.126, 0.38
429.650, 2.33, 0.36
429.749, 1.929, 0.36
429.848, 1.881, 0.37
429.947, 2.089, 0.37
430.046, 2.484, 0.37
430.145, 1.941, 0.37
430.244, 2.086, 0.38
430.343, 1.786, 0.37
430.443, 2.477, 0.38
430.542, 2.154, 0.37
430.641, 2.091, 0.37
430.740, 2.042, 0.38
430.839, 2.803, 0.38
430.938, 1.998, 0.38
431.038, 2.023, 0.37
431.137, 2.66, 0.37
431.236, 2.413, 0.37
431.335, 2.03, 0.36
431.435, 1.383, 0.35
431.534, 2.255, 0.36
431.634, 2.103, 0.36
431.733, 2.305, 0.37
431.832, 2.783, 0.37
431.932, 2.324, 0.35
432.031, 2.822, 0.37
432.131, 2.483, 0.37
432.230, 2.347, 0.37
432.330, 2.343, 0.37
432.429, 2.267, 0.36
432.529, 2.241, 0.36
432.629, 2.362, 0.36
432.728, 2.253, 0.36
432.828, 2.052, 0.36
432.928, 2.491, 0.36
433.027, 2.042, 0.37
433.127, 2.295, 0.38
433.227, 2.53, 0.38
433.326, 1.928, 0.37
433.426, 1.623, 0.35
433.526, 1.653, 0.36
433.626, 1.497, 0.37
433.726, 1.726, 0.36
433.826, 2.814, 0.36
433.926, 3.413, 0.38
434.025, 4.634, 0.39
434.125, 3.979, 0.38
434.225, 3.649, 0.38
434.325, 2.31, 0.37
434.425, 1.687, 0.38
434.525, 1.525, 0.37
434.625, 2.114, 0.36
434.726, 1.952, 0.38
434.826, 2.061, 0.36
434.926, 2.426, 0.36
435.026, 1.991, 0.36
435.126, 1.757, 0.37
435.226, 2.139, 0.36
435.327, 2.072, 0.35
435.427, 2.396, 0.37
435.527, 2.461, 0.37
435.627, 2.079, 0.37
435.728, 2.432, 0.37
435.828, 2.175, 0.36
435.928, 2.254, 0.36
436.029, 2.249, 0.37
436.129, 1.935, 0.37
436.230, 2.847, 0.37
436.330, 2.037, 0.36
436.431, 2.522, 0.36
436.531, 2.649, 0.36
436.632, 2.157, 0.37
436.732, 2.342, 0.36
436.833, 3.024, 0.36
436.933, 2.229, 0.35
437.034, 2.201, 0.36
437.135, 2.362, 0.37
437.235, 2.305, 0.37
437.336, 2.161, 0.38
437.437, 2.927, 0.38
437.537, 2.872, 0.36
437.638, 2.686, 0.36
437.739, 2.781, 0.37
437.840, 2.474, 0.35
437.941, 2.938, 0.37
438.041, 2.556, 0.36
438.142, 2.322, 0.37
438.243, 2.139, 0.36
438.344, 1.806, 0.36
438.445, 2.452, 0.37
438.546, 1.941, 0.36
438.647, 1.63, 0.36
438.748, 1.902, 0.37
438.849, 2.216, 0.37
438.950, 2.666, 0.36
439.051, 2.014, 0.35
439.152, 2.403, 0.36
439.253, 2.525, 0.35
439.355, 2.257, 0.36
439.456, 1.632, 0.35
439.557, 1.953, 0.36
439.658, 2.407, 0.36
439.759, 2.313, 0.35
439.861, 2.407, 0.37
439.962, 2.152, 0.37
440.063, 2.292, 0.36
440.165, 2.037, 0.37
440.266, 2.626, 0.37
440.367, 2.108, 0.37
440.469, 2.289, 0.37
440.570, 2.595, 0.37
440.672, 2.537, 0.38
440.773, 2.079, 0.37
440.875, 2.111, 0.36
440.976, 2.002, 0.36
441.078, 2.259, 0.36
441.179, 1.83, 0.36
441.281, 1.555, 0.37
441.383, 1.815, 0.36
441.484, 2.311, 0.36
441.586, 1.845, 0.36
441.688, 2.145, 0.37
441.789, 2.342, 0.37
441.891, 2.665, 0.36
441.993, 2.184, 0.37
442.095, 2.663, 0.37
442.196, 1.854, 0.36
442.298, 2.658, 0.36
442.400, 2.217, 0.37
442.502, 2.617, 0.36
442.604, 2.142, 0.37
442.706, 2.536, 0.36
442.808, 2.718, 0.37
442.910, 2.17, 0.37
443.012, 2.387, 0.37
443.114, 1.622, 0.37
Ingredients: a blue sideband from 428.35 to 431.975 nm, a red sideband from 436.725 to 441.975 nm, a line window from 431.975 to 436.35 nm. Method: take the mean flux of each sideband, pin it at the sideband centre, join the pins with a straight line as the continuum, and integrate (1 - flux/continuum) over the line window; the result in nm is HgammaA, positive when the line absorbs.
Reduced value -0.23 nm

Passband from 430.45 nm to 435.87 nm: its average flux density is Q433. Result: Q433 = 2.31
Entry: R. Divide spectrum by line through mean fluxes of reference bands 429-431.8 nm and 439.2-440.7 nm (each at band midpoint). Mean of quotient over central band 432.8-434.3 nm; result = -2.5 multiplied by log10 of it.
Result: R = -0.17 mag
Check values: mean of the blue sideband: 2.15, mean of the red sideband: 2.27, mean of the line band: 2.56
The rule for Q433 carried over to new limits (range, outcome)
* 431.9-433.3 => 2.34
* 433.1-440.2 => 2.33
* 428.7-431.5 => 2.13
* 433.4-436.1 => 2.34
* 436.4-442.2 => 2.29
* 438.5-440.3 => 2.18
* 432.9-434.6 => 2.45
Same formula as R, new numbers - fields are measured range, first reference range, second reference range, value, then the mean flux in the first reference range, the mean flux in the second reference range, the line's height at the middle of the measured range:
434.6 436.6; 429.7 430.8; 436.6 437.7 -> 0.08 mag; 2.09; 2.49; 2.4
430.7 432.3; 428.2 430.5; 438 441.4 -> -0.09 mag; 2.11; 2.17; 2.12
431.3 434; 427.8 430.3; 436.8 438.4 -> 0.01 mag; 2.13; 2.48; 2.28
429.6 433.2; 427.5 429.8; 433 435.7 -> 0.00 mag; 2.16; 2.33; 2.24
